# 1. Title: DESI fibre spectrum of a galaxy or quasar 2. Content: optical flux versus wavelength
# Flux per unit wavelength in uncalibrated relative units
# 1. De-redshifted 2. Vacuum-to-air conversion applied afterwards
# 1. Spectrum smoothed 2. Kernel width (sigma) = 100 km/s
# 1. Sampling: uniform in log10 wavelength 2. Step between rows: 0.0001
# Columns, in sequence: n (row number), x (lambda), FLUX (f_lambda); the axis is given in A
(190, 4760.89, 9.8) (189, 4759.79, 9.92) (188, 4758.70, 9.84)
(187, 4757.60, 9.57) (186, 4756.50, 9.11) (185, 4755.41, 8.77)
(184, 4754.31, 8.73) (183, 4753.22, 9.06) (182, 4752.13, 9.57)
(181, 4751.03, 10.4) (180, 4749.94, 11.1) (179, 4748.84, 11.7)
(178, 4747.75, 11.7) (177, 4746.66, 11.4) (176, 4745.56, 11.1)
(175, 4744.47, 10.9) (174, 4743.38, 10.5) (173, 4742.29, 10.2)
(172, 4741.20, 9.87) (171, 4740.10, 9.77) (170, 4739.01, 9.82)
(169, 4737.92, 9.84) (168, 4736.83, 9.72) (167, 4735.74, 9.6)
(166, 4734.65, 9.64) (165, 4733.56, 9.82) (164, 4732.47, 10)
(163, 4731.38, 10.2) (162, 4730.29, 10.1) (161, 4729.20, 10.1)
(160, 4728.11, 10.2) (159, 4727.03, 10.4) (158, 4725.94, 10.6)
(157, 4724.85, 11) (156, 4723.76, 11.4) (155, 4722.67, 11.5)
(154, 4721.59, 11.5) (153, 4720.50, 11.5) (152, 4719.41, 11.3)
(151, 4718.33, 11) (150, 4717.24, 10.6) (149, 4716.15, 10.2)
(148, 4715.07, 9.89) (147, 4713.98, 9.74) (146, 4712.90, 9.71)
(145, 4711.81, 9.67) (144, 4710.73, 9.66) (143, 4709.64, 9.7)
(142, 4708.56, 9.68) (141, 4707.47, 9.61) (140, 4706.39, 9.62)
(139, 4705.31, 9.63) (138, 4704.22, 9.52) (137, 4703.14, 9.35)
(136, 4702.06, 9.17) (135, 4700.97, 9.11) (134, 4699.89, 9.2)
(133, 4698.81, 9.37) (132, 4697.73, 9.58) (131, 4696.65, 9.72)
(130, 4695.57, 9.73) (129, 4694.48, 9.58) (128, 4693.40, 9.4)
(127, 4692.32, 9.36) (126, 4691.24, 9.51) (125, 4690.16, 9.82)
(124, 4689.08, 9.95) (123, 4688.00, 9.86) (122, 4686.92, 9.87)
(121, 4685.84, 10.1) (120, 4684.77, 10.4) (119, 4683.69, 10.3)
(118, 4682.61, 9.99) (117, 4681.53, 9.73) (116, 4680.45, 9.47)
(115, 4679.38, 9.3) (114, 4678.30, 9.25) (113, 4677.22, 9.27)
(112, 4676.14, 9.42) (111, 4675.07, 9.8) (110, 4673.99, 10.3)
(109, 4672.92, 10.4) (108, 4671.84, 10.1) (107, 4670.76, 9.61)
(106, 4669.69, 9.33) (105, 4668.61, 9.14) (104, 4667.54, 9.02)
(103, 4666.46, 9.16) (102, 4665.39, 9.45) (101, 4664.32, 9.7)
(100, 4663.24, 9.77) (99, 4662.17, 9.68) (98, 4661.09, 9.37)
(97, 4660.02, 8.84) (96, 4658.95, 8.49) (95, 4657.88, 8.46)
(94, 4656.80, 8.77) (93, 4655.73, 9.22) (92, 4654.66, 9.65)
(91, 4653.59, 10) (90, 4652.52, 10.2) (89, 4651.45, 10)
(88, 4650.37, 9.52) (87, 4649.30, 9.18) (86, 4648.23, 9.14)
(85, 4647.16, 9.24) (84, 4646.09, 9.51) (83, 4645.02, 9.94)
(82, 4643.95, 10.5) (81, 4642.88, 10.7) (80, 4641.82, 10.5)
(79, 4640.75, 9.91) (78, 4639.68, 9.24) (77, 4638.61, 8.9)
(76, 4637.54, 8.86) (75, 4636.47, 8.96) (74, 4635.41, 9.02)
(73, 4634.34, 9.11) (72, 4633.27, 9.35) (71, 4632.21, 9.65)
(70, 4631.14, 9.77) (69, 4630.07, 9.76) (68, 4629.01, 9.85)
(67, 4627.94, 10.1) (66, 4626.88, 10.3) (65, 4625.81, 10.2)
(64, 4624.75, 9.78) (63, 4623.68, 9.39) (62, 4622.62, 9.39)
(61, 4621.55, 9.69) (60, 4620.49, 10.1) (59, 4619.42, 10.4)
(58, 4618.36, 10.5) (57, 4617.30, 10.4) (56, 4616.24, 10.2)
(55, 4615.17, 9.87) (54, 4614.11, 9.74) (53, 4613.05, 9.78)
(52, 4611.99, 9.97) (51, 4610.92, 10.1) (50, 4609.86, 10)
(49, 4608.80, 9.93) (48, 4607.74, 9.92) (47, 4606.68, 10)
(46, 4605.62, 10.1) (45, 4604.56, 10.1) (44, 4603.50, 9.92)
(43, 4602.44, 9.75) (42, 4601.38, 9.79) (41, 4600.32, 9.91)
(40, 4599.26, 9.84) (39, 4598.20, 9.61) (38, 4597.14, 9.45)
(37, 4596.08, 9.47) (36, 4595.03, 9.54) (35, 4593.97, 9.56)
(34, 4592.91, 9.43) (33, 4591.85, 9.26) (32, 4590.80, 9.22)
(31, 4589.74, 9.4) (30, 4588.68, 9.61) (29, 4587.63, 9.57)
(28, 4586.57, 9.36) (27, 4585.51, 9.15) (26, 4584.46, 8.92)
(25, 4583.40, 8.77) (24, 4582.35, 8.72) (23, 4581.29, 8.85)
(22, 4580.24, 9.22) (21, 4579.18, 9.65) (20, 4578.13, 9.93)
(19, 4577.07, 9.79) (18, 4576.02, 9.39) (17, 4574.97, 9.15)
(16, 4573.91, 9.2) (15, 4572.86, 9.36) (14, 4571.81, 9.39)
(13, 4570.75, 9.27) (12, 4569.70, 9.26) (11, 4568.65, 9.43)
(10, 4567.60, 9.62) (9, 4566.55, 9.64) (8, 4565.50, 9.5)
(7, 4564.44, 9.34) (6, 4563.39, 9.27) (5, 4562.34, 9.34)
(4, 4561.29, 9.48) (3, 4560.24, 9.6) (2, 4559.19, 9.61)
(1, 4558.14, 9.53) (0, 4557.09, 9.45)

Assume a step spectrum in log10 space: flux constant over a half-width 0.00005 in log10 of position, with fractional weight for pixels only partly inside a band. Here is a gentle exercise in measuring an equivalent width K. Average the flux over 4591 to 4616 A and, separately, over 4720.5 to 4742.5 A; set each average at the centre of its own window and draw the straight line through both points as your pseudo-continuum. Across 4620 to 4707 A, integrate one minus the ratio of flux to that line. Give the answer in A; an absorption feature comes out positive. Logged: 3.8 A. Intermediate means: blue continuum 9.78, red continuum 10.3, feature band 9.59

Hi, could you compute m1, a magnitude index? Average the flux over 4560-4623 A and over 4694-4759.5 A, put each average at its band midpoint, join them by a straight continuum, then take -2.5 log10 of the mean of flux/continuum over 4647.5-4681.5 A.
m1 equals 0.05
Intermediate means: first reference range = 9.6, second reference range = 10.1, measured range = 9.45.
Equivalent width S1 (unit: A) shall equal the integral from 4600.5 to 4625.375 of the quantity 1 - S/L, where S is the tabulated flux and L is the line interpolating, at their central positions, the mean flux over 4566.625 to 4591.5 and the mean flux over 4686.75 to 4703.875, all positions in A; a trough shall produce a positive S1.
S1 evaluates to -1.50 A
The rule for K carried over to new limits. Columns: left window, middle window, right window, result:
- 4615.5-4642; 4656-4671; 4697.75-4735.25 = 1.0 A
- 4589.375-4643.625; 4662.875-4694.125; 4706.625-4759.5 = 1.0 A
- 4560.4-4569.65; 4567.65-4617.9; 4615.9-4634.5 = 0.4 A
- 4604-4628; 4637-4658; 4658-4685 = 0.3 A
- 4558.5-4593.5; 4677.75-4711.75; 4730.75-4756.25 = 1.0 A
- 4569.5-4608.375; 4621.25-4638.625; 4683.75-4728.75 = 0.2 A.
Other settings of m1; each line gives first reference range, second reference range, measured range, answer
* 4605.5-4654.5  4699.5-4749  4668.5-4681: 0.04 mag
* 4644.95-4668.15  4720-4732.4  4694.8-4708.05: 0.09 mag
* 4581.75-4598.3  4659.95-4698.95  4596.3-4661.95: -0.03 mag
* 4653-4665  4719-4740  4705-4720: 0.01 mag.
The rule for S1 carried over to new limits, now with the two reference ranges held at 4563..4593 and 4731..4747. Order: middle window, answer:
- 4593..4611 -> -0.7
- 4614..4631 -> -0.8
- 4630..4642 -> 0.3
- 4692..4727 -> -0.1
